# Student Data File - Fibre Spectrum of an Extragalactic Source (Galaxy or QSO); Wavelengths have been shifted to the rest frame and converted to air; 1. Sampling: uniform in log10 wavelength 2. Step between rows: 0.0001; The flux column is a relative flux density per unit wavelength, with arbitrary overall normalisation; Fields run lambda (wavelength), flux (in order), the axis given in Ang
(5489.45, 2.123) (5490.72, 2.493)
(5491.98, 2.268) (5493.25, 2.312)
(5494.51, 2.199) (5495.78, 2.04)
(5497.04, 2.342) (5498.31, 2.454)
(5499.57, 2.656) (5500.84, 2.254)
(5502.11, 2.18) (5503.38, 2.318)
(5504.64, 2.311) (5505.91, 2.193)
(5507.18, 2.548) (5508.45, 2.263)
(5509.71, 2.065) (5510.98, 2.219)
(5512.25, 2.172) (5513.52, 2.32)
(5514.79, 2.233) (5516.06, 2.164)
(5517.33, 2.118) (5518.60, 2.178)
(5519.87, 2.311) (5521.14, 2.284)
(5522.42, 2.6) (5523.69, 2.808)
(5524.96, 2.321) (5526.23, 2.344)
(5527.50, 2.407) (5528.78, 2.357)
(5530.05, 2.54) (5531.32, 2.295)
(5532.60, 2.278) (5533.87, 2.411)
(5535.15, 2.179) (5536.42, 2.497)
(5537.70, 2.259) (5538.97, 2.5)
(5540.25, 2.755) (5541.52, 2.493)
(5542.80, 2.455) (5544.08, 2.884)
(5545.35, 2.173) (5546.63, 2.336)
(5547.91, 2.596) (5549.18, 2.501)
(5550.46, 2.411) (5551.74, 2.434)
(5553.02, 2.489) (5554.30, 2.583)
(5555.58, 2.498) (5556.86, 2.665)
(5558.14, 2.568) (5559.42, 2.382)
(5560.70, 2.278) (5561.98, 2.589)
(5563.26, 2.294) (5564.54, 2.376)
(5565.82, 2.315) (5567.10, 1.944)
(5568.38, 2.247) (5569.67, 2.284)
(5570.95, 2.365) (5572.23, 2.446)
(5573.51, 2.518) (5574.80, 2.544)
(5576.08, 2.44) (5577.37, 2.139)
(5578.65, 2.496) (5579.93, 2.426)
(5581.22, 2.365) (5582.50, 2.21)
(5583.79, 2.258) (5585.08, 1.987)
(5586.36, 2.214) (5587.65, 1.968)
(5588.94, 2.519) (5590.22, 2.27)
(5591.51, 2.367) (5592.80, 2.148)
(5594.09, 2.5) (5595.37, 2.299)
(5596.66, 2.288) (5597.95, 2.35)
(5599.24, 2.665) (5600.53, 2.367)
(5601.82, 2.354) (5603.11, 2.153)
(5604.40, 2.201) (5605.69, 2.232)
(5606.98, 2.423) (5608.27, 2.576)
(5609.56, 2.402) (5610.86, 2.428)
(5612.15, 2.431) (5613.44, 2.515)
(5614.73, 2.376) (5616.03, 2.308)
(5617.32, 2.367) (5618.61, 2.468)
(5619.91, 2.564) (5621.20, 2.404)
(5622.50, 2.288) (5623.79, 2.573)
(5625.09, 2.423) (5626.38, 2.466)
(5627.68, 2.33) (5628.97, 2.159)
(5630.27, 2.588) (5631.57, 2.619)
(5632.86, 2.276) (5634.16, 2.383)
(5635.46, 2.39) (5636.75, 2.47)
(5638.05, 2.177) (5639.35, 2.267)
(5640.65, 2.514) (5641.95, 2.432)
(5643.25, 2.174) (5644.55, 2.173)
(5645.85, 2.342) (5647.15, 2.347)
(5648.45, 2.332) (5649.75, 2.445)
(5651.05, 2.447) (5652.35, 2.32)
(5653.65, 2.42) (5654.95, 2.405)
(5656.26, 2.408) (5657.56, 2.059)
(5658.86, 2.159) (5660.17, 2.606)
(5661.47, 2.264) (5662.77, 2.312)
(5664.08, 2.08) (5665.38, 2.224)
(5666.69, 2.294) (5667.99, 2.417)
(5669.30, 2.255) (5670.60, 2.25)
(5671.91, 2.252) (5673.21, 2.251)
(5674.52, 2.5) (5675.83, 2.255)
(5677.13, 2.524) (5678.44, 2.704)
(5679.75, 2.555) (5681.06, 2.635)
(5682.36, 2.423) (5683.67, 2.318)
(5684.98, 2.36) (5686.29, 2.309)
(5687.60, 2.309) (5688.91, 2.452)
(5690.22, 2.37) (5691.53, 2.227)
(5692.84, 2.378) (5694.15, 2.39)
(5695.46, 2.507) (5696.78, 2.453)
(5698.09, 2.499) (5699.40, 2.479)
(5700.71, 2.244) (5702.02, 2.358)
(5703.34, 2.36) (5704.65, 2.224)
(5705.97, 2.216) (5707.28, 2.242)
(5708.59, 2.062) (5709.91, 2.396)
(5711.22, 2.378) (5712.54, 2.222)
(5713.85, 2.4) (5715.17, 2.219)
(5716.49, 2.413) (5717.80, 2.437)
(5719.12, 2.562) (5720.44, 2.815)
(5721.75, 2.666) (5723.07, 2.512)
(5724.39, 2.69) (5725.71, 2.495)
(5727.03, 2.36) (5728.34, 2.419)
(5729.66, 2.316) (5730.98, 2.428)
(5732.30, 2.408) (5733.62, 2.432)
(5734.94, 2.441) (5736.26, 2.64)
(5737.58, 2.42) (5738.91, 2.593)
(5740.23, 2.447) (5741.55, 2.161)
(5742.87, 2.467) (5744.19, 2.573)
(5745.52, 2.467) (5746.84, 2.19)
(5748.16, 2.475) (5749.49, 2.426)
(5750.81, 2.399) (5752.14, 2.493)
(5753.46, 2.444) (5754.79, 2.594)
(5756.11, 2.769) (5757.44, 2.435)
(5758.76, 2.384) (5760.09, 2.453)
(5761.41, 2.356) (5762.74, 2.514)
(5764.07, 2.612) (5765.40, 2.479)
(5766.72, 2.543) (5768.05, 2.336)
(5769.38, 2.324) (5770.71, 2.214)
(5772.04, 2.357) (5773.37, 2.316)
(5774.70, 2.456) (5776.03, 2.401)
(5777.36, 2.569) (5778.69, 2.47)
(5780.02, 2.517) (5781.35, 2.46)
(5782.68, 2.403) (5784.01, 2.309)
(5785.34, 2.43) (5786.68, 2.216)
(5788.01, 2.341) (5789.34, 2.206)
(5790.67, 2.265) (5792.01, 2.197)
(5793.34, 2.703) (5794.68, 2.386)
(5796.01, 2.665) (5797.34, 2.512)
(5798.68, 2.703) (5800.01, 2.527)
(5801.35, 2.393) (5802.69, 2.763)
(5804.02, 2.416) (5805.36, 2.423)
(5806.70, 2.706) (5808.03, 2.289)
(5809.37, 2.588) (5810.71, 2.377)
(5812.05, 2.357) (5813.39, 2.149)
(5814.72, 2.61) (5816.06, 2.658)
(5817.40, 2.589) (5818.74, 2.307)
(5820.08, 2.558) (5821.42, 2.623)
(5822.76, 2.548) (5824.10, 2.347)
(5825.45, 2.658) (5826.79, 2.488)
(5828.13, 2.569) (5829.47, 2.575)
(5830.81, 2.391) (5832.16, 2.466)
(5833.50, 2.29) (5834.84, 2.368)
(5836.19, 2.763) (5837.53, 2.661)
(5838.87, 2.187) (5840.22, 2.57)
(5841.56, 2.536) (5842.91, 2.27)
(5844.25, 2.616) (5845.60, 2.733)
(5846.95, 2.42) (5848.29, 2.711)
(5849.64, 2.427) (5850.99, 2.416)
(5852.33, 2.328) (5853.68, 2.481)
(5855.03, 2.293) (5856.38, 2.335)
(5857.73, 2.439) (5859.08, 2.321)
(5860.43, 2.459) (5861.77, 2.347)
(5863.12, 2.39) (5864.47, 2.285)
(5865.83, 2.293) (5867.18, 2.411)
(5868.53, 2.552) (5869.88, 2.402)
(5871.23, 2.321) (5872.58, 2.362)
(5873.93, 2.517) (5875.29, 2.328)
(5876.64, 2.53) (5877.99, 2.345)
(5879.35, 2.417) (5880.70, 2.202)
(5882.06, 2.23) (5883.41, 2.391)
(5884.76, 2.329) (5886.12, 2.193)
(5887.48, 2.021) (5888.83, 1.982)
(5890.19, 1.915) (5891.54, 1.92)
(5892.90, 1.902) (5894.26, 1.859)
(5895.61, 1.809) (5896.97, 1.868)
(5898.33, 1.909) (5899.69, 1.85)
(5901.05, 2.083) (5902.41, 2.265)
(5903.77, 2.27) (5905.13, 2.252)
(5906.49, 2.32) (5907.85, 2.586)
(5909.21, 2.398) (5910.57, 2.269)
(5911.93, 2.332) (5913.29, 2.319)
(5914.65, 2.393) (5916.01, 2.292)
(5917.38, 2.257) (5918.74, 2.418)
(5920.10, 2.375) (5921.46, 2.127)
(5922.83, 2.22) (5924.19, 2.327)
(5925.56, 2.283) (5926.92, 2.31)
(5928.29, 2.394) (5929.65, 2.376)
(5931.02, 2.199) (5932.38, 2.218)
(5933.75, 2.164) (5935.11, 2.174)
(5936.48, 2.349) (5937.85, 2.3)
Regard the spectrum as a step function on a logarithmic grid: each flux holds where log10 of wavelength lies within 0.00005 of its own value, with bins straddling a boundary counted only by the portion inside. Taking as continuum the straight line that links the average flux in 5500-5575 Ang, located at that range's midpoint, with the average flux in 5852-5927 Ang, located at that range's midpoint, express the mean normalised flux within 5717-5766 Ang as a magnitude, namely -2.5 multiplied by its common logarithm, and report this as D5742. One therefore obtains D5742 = -0.08 mag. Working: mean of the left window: 2.38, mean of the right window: 2.26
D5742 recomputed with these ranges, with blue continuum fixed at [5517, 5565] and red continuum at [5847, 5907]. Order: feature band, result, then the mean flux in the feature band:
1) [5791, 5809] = -0.10 mag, 2.51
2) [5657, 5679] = 0.02 mag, 2.32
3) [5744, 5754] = -0.05 mag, 2.43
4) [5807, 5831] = -0.09 mag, 2.49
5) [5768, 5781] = -0.04 mag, 2.4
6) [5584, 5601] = 0.05 mag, 2.3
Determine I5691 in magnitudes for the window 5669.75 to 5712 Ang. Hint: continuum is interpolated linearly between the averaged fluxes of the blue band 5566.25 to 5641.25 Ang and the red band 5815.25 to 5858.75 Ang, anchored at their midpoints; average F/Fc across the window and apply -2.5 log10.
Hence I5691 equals 0.02 mag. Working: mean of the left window 2.36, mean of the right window 2.49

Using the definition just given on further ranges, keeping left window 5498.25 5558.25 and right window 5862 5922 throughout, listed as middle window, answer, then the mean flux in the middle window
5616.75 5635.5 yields -0.03 mag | 2.42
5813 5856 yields -0.10 mag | 2.49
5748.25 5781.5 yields -0.07 mag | 2.45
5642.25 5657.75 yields 0.00 mag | 2.33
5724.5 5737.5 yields -0.06 mag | 2.45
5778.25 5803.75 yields -0.08 mag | 2.45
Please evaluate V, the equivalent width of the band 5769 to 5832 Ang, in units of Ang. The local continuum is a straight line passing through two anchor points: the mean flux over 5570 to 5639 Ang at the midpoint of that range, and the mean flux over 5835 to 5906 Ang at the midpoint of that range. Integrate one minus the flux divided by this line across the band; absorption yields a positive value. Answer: -3.68 Ang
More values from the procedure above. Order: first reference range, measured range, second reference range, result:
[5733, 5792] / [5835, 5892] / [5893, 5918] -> -3.10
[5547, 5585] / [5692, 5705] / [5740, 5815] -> 0.17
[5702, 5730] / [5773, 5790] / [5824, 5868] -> 0.23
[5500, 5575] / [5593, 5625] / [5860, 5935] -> -0.56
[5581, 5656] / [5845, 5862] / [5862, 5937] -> -1.32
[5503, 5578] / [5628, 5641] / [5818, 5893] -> 0.03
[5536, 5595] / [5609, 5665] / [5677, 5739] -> 0.83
